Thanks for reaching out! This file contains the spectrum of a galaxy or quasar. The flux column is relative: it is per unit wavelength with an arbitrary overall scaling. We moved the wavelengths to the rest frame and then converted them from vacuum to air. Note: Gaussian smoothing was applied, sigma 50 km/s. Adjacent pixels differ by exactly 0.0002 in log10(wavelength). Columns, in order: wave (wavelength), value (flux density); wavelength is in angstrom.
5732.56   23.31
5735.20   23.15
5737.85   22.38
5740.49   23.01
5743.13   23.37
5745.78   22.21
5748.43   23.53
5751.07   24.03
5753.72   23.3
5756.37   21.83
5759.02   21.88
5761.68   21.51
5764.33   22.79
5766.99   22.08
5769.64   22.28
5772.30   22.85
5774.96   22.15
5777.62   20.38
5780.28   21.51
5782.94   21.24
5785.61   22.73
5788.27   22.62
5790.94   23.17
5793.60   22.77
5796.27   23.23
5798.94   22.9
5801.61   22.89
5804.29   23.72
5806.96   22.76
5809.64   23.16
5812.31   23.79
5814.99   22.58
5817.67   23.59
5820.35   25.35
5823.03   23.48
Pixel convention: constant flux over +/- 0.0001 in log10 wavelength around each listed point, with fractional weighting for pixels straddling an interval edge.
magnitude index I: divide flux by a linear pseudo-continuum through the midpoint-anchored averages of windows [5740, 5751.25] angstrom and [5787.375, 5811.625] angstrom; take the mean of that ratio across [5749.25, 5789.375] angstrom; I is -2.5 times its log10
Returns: 0.04 mag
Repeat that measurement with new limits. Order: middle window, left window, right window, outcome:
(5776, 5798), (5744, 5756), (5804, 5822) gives 0.056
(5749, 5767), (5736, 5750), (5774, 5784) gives -0.015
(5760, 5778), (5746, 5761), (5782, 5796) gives 0.030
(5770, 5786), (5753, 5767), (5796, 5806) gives 0.041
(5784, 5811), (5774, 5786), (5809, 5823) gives -0.020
